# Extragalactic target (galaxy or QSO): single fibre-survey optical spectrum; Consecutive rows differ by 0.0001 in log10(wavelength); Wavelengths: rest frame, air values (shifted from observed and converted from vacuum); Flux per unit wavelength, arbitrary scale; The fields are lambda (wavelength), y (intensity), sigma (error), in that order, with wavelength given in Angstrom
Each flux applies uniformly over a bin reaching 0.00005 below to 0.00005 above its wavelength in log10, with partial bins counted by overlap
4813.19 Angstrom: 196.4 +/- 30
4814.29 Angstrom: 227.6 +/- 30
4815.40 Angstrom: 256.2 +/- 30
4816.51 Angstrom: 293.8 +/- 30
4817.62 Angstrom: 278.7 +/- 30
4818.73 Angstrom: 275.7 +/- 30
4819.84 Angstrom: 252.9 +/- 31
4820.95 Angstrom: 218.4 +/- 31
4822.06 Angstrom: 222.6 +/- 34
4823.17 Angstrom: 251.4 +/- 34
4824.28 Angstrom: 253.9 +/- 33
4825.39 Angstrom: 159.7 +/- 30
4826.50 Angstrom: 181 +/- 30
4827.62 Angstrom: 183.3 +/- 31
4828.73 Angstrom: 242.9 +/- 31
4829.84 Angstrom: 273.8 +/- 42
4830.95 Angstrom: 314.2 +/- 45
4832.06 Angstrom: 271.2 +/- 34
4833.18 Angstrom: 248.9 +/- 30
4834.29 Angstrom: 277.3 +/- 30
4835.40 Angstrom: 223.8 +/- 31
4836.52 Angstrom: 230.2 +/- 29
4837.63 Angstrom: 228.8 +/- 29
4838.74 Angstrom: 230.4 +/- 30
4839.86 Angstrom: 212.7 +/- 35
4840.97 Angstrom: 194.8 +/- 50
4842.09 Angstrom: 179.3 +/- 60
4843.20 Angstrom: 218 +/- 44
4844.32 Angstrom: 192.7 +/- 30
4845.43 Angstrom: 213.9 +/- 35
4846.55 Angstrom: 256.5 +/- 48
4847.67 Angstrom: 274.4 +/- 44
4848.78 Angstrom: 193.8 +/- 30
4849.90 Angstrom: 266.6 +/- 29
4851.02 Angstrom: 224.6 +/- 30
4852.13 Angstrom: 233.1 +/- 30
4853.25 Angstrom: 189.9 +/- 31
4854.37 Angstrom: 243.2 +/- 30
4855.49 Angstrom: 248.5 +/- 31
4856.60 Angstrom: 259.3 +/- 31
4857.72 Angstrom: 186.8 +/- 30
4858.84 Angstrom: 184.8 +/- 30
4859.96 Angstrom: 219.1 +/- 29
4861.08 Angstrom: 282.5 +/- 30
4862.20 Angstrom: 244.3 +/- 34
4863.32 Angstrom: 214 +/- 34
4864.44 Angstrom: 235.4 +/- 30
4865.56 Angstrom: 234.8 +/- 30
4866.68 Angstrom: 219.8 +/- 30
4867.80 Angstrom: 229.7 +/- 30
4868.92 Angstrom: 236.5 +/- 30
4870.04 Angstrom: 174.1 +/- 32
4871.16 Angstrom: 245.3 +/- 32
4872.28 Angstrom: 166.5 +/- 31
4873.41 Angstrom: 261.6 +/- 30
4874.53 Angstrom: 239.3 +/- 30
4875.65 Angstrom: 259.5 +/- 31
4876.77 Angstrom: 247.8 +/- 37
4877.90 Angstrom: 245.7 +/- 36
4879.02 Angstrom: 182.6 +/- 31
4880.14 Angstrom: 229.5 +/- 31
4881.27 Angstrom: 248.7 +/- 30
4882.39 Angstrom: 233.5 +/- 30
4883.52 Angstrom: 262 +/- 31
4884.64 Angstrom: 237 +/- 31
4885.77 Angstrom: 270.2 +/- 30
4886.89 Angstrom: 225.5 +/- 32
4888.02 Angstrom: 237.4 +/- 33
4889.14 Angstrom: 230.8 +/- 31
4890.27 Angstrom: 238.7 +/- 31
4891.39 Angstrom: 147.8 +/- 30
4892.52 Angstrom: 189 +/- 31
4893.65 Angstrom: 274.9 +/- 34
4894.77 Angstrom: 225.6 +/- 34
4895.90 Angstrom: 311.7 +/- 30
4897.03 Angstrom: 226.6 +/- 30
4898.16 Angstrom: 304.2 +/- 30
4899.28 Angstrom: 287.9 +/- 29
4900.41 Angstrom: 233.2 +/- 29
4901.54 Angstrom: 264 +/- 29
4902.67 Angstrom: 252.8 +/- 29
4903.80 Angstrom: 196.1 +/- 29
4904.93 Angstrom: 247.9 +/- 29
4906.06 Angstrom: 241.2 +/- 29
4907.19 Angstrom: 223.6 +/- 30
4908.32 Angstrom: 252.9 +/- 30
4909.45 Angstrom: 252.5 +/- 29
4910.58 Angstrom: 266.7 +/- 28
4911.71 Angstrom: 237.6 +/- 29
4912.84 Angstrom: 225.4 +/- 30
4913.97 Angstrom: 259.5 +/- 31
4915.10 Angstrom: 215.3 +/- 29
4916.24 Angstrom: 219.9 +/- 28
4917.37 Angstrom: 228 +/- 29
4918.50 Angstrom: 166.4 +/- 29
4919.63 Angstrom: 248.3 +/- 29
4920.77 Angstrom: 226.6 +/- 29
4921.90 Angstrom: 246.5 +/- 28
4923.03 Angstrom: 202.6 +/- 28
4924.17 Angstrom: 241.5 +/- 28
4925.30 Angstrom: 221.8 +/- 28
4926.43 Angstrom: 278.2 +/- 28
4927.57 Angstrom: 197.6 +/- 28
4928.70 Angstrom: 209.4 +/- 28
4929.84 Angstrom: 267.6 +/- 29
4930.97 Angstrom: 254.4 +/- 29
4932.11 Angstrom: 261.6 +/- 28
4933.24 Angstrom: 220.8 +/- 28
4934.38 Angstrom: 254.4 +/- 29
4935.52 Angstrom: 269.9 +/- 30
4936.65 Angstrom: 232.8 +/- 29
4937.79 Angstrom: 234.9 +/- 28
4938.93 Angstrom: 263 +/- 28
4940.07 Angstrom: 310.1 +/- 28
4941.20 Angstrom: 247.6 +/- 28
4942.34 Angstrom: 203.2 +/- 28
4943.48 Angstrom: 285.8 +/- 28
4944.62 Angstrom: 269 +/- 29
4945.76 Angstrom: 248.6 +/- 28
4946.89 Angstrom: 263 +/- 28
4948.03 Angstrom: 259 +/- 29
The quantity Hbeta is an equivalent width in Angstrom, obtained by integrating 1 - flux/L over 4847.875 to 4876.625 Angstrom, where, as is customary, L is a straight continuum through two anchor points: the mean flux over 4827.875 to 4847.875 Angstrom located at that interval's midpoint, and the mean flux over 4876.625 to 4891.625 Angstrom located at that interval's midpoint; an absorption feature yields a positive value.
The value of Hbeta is 0.7 Angstrom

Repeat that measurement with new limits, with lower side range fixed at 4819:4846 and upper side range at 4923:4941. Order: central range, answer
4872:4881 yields 0.18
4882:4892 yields 0.30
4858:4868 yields 0.25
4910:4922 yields 0.65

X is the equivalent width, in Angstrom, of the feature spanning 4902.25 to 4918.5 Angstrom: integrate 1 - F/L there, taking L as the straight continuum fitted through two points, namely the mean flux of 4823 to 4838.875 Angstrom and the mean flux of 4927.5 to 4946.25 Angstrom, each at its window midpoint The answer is 0.83 Angstrom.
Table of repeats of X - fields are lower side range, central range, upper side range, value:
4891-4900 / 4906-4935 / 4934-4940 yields 2.0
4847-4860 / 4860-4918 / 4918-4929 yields -2.9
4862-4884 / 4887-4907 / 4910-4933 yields -0.8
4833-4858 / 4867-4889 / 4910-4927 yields -0.3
